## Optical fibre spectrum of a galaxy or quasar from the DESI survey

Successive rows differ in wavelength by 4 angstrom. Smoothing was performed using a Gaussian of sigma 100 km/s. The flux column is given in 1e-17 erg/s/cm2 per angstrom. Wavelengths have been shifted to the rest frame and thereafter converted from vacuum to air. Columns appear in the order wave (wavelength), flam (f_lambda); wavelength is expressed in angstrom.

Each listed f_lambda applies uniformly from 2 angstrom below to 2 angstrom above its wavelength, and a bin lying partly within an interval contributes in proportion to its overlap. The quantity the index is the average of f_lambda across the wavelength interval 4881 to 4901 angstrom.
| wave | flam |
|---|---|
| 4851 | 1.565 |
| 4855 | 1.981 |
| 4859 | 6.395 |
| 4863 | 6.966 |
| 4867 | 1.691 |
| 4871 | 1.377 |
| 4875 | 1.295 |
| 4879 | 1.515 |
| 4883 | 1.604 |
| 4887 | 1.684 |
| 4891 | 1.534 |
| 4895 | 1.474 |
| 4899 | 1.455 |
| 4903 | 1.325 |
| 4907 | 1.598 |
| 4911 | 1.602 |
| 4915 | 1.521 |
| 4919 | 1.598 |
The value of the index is 1.55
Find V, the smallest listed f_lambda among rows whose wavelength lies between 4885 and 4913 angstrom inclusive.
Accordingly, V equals 1.325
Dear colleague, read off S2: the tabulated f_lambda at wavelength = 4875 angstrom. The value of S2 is 1.295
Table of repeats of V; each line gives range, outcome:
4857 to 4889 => 1.295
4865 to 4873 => 1.377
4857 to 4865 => 6.395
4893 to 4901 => 1.455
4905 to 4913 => 1.598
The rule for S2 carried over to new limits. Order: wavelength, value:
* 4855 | 1.981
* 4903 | 1.325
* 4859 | 6.395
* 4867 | 1.691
